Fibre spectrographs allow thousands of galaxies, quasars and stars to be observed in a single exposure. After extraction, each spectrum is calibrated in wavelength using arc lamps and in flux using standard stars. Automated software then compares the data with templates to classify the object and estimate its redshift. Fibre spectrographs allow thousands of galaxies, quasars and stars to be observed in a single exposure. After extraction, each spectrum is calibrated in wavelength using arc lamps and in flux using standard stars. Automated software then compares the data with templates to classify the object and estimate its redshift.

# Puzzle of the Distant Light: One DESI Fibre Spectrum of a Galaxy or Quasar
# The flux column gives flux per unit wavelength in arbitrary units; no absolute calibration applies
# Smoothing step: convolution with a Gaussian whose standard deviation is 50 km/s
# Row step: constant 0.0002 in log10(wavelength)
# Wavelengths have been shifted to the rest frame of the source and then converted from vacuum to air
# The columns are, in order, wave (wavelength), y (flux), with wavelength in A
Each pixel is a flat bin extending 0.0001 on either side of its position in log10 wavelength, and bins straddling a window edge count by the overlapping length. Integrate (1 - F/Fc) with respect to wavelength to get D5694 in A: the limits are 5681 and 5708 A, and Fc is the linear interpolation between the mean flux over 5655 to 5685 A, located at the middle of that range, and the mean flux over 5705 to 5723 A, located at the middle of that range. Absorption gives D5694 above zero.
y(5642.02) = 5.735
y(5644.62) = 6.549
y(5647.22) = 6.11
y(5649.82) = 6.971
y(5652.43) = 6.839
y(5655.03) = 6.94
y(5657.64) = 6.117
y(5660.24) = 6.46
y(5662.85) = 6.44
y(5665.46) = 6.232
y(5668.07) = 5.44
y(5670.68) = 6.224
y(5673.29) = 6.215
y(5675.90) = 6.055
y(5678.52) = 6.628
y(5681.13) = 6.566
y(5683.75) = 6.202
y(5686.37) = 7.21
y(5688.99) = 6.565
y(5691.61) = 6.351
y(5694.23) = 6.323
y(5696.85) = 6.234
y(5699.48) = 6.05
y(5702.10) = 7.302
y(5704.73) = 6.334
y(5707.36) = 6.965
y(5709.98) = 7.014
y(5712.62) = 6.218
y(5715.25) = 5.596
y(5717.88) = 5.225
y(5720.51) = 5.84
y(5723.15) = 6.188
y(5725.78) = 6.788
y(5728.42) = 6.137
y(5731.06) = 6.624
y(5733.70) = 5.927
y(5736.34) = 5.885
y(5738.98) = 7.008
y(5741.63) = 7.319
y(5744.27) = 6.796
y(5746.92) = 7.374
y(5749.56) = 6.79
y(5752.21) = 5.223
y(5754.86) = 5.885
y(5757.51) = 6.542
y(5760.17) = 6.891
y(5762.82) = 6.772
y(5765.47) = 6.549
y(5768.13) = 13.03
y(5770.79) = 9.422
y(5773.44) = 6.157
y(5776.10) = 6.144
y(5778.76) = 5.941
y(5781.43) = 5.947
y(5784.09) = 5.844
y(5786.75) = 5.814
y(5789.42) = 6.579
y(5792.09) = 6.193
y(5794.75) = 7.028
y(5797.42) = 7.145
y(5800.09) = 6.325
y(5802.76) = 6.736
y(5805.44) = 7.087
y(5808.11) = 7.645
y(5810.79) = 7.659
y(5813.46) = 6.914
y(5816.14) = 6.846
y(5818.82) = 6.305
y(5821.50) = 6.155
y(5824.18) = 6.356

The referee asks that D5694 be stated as -1.5 A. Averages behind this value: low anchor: 6.27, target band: 6.54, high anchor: 6.16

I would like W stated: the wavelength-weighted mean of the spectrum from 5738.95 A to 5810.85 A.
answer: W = 6.91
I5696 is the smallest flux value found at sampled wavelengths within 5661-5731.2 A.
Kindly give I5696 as 5.225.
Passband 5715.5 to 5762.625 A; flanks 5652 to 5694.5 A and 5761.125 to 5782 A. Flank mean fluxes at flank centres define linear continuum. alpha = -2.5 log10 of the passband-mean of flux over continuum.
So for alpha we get 0.13 mag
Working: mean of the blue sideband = 6.39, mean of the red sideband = 7.54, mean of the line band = 6.37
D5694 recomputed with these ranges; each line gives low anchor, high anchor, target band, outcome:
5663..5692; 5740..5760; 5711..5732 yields 1.3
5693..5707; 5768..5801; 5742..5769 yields -1.5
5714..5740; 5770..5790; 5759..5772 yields -4.6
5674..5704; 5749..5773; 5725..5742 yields 1.4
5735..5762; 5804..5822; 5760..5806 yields -1.3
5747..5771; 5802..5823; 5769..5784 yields 0.8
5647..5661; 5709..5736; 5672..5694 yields -0.2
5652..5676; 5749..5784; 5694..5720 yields 1.1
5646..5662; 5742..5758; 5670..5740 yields 1.8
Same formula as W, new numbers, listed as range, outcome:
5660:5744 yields 6.37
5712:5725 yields 5.84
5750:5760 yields 6.07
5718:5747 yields 6.45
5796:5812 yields 7.09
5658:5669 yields 6.17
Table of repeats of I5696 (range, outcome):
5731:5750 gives 5.885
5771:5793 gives 5.814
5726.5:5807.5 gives 5.223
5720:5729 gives 5.84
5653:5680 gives 5.44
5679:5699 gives 6.202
